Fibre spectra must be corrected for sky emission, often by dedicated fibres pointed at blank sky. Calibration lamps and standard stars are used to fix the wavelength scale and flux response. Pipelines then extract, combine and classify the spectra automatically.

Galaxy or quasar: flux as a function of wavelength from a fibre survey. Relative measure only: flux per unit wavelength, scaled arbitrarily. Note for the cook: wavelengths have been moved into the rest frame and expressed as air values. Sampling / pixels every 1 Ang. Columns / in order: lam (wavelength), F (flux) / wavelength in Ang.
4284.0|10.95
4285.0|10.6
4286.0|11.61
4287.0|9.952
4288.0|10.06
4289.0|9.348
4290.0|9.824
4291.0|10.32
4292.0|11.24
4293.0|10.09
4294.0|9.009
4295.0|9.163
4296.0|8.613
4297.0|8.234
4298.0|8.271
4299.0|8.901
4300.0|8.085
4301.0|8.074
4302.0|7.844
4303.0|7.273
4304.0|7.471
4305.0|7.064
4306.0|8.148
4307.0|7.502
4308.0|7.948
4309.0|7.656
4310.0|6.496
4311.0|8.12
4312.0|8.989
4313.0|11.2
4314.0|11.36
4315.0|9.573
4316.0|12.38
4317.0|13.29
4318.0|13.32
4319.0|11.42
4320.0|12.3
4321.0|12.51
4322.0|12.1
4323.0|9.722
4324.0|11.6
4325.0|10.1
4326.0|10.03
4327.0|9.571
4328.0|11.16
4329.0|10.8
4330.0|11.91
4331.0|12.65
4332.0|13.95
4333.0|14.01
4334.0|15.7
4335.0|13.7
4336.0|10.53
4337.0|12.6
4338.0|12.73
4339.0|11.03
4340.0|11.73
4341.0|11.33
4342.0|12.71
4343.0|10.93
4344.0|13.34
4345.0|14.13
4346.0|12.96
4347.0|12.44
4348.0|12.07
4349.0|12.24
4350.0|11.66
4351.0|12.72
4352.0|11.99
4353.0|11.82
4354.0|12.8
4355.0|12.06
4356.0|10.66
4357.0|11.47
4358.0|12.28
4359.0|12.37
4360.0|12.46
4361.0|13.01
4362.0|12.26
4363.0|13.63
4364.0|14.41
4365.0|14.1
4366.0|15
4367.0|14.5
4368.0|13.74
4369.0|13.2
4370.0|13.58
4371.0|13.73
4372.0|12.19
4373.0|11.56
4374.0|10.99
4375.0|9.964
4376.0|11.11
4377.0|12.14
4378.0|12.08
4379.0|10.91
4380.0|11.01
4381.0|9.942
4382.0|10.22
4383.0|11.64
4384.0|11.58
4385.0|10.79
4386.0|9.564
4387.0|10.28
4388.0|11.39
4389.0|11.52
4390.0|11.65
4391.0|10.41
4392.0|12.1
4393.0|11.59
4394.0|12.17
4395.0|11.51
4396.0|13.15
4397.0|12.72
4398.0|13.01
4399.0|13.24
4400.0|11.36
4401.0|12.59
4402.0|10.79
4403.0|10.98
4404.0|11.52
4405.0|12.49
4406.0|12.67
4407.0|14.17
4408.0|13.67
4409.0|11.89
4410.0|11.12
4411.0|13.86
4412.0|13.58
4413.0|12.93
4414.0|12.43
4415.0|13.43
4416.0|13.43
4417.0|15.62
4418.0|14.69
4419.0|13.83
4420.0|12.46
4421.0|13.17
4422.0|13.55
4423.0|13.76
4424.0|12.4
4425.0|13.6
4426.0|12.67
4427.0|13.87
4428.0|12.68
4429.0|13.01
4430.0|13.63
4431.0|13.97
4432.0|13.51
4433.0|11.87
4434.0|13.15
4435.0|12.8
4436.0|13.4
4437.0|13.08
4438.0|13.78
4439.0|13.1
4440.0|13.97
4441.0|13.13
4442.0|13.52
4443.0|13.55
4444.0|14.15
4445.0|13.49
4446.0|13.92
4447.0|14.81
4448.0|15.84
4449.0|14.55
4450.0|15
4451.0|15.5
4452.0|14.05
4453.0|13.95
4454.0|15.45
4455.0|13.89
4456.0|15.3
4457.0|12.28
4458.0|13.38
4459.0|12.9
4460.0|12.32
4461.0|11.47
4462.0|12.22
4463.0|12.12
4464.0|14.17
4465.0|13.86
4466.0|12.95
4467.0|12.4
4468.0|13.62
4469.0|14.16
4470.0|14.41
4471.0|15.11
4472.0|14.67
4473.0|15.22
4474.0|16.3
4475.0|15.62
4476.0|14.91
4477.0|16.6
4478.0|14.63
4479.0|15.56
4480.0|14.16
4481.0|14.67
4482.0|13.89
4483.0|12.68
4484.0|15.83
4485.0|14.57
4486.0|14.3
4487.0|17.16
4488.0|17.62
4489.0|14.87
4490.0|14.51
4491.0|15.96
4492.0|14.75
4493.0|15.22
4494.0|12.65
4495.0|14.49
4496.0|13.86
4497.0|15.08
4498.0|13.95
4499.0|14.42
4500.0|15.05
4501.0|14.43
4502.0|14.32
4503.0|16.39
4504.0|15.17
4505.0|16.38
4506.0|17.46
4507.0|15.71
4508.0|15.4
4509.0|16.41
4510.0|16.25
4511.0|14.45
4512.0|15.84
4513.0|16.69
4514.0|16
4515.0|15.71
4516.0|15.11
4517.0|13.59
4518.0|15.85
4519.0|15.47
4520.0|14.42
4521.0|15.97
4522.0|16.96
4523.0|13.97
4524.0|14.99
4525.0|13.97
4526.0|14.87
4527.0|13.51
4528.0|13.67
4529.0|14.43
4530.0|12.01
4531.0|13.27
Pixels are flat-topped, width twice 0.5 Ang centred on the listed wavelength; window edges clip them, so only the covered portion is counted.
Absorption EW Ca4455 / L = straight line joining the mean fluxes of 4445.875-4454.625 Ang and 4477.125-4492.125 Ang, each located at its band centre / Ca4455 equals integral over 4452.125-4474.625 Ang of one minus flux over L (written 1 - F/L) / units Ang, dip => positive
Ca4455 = 1.7 Ang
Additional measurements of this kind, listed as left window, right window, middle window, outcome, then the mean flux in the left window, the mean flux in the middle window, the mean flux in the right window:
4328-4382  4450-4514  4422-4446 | 0.8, 12.4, 13.3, 14.7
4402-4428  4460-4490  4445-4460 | -0.4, 13.1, 14.2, 14.4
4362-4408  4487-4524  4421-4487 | 0.1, 12.1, 13.9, 15.3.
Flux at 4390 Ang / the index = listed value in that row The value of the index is 11.65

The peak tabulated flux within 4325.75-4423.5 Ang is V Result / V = 15.7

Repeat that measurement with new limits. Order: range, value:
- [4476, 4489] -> 17.62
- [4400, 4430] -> 15.62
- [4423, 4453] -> 15.84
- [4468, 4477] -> 16.6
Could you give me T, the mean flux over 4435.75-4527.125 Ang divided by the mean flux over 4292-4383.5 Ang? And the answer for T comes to 1.30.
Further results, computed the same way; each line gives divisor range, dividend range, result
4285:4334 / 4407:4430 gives 1.32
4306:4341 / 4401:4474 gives 1.21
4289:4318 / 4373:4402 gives 1.26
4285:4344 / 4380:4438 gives 1.20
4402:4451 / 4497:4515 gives 1.16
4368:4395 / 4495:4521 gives 1.34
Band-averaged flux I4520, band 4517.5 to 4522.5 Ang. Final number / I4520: 15.7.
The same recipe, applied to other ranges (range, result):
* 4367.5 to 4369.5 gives 13.5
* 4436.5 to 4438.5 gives 13.4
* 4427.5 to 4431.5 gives 13.3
